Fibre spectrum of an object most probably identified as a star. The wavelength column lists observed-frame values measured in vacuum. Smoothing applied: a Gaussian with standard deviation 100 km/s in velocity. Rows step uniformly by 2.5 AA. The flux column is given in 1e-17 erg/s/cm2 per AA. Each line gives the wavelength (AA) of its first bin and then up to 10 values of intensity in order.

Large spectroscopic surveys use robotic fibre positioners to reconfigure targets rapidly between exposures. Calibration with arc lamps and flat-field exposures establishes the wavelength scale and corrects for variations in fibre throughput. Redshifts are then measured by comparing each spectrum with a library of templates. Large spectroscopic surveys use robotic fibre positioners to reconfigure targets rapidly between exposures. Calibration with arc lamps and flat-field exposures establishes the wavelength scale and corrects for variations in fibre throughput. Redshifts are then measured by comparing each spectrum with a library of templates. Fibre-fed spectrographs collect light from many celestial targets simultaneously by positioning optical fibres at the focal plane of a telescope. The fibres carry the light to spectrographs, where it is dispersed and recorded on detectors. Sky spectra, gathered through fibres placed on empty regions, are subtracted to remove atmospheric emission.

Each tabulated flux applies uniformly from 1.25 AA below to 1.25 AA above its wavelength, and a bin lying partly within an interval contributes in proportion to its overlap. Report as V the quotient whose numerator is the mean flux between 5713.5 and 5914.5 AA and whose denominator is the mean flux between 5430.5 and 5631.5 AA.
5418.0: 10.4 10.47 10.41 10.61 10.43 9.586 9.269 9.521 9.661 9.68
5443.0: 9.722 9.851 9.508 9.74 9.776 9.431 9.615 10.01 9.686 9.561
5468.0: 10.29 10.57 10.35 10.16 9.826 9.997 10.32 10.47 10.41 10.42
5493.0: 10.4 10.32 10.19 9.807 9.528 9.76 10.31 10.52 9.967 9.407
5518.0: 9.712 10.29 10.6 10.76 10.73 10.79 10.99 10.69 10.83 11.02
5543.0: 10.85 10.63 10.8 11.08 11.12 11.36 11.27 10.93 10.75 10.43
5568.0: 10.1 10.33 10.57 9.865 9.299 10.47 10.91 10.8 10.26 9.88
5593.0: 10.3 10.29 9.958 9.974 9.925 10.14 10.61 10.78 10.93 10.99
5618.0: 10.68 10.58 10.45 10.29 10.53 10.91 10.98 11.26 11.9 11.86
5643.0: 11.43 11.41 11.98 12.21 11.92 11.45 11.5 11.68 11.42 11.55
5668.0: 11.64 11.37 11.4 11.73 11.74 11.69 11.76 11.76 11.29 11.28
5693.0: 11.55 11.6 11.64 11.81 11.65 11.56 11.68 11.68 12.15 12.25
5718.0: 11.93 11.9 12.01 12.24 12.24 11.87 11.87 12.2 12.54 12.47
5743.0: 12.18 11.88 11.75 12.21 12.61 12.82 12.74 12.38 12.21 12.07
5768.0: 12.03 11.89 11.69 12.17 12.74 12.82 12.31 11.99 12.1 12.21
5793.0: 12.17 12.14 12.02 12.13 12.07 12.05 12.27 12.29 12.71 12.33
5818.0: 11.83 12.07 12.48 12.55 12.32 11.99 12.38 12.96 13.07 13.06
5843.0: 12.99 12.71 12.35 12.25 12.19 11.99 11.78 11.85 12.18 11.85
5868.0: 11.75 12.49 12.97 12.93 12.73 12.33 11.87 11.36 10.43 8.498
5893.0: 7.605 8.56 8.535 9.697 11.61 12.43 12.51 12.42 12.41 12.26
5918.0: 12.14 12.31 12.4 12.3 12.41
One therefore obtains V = 1.2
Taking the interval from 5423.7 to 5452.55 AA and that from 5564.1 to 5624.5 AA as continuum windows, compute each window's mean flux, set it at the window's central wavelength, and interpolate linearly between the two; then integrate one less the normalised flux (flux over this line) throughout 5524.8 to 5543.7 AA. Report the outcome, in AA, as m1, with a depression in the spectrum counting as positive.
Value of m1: -1.3 AA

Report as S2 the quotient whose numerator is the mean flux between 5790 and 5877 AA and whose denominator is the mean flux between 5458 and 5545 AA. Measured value 1.2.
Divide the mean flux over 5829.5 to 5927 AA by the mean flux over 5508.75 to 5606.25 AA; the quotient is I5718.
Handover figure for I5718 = 1.13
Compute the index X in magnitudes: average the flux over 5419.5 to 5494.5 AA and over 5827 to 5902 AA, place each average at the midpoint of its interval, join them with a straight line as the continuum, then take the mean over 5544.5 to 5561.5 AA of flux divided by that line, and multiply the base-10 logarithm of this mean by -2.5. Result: -0.07 mag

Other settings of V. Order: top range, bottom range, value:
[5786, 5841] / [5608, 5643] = 1.13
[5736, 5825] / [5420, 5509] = 1.23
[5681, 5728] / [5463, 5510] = 1.16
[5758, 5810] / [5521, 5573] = 1.13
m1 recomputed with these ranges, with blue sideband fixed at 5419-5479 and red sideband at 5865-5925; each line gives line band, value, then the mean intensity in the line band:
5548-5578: -1.0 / 10.7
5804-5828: -2.4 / 12.3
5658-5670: -1.0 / 11.6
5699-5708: -0.8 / 11.7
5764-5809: -4.5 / 12.2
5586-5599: 0.3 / 10.2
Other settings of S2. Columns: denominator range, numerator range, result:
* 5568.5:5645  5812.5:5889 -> 1.16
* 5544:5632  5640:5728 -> 1.11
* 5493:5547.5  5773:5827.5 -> 1.18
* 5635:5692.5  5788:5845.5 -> 1.06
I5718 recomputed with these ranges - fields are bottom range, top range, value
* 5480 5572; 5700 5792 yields 1.16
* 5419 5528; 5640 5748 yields 1.18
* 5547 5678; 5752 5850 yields 1.13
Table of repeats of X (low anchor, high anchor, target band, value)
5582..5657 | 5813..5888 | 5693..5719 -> -0.036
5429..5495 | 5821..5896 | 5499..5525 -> 0.017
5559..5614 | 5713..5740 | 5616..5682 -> -0.022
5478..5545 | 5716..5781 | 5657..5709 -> 0.010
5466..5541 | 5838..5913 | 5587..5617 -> 0.032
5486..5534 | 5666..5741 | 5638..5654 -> -0.043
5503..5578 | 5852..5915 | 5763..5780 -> -0.095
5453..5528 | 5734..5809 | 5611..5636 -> 0.036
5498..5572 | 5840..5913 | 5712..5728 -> -0.093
